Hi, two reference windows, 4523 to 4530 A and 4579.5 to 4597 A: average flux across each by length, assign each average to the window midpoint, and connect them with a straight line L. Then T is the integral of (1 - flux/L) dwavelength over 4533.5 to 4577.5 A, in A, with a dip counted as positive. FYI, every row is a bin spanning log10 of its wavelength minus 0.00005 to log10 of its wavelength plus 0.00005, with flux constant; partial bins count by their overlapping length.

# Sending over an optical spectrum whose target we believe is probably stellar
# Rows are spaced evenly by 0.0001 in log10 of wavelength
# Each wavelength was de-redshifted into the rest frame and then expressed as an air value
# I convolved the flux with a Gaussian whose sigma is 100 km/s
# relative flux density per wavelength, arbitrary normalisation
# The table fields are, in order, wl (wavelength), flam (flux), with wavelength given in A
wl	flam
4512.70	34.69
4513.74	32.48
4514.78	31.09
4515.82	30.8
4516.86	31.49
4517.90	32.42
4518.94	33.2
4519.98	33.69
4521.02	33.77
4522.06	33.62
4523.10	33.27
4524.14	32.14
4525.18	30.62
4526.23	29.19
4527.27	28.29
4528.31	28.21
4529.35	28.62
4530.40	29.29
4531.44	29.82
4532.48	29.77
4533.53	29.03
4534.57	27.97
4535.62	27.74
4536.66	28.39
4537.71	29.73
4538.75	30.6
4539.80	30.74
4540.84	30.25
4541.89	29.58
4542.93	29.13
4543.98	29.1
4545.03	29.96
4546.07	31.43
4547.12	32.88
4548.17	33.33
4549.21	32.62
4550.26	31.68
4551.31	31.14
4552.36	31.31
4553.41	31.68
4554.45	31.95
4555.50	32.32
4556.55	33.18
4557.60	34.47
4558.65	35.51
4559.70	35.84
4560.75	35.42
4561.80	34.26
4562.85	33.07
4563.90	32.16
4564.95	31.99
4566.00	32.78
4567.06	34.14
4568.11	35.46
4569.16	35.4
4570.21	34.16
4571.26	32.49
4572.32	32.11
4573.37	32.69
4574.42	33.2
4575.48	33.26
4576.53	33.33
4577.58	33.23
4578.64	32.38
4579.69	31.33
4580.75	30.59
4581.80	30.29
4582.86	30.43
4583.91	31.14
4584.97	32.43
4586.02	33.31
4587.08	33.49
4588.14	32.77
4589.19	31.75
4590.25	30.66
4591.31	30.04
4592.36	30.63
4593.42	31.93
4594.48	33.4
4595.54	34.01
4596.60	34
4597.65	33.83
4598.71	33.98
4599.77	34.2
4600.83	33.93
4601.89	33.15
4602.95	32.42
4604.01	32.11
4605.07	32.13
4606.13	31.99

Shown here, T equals -1.9 A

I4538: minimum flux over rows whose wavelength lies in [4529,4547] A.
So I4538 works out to 27.74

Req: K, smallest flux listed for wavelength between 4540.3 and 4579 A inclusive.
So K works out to 29.1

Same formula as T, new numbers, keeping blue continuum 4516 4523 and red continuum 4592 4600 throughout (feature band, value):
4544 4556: 0.5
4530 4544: 1.5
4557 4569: -0.4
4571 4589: 0.5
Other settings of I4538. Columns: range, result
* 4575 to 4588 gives 30.29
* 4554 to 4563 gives 31.95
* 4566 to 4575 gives 32.11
